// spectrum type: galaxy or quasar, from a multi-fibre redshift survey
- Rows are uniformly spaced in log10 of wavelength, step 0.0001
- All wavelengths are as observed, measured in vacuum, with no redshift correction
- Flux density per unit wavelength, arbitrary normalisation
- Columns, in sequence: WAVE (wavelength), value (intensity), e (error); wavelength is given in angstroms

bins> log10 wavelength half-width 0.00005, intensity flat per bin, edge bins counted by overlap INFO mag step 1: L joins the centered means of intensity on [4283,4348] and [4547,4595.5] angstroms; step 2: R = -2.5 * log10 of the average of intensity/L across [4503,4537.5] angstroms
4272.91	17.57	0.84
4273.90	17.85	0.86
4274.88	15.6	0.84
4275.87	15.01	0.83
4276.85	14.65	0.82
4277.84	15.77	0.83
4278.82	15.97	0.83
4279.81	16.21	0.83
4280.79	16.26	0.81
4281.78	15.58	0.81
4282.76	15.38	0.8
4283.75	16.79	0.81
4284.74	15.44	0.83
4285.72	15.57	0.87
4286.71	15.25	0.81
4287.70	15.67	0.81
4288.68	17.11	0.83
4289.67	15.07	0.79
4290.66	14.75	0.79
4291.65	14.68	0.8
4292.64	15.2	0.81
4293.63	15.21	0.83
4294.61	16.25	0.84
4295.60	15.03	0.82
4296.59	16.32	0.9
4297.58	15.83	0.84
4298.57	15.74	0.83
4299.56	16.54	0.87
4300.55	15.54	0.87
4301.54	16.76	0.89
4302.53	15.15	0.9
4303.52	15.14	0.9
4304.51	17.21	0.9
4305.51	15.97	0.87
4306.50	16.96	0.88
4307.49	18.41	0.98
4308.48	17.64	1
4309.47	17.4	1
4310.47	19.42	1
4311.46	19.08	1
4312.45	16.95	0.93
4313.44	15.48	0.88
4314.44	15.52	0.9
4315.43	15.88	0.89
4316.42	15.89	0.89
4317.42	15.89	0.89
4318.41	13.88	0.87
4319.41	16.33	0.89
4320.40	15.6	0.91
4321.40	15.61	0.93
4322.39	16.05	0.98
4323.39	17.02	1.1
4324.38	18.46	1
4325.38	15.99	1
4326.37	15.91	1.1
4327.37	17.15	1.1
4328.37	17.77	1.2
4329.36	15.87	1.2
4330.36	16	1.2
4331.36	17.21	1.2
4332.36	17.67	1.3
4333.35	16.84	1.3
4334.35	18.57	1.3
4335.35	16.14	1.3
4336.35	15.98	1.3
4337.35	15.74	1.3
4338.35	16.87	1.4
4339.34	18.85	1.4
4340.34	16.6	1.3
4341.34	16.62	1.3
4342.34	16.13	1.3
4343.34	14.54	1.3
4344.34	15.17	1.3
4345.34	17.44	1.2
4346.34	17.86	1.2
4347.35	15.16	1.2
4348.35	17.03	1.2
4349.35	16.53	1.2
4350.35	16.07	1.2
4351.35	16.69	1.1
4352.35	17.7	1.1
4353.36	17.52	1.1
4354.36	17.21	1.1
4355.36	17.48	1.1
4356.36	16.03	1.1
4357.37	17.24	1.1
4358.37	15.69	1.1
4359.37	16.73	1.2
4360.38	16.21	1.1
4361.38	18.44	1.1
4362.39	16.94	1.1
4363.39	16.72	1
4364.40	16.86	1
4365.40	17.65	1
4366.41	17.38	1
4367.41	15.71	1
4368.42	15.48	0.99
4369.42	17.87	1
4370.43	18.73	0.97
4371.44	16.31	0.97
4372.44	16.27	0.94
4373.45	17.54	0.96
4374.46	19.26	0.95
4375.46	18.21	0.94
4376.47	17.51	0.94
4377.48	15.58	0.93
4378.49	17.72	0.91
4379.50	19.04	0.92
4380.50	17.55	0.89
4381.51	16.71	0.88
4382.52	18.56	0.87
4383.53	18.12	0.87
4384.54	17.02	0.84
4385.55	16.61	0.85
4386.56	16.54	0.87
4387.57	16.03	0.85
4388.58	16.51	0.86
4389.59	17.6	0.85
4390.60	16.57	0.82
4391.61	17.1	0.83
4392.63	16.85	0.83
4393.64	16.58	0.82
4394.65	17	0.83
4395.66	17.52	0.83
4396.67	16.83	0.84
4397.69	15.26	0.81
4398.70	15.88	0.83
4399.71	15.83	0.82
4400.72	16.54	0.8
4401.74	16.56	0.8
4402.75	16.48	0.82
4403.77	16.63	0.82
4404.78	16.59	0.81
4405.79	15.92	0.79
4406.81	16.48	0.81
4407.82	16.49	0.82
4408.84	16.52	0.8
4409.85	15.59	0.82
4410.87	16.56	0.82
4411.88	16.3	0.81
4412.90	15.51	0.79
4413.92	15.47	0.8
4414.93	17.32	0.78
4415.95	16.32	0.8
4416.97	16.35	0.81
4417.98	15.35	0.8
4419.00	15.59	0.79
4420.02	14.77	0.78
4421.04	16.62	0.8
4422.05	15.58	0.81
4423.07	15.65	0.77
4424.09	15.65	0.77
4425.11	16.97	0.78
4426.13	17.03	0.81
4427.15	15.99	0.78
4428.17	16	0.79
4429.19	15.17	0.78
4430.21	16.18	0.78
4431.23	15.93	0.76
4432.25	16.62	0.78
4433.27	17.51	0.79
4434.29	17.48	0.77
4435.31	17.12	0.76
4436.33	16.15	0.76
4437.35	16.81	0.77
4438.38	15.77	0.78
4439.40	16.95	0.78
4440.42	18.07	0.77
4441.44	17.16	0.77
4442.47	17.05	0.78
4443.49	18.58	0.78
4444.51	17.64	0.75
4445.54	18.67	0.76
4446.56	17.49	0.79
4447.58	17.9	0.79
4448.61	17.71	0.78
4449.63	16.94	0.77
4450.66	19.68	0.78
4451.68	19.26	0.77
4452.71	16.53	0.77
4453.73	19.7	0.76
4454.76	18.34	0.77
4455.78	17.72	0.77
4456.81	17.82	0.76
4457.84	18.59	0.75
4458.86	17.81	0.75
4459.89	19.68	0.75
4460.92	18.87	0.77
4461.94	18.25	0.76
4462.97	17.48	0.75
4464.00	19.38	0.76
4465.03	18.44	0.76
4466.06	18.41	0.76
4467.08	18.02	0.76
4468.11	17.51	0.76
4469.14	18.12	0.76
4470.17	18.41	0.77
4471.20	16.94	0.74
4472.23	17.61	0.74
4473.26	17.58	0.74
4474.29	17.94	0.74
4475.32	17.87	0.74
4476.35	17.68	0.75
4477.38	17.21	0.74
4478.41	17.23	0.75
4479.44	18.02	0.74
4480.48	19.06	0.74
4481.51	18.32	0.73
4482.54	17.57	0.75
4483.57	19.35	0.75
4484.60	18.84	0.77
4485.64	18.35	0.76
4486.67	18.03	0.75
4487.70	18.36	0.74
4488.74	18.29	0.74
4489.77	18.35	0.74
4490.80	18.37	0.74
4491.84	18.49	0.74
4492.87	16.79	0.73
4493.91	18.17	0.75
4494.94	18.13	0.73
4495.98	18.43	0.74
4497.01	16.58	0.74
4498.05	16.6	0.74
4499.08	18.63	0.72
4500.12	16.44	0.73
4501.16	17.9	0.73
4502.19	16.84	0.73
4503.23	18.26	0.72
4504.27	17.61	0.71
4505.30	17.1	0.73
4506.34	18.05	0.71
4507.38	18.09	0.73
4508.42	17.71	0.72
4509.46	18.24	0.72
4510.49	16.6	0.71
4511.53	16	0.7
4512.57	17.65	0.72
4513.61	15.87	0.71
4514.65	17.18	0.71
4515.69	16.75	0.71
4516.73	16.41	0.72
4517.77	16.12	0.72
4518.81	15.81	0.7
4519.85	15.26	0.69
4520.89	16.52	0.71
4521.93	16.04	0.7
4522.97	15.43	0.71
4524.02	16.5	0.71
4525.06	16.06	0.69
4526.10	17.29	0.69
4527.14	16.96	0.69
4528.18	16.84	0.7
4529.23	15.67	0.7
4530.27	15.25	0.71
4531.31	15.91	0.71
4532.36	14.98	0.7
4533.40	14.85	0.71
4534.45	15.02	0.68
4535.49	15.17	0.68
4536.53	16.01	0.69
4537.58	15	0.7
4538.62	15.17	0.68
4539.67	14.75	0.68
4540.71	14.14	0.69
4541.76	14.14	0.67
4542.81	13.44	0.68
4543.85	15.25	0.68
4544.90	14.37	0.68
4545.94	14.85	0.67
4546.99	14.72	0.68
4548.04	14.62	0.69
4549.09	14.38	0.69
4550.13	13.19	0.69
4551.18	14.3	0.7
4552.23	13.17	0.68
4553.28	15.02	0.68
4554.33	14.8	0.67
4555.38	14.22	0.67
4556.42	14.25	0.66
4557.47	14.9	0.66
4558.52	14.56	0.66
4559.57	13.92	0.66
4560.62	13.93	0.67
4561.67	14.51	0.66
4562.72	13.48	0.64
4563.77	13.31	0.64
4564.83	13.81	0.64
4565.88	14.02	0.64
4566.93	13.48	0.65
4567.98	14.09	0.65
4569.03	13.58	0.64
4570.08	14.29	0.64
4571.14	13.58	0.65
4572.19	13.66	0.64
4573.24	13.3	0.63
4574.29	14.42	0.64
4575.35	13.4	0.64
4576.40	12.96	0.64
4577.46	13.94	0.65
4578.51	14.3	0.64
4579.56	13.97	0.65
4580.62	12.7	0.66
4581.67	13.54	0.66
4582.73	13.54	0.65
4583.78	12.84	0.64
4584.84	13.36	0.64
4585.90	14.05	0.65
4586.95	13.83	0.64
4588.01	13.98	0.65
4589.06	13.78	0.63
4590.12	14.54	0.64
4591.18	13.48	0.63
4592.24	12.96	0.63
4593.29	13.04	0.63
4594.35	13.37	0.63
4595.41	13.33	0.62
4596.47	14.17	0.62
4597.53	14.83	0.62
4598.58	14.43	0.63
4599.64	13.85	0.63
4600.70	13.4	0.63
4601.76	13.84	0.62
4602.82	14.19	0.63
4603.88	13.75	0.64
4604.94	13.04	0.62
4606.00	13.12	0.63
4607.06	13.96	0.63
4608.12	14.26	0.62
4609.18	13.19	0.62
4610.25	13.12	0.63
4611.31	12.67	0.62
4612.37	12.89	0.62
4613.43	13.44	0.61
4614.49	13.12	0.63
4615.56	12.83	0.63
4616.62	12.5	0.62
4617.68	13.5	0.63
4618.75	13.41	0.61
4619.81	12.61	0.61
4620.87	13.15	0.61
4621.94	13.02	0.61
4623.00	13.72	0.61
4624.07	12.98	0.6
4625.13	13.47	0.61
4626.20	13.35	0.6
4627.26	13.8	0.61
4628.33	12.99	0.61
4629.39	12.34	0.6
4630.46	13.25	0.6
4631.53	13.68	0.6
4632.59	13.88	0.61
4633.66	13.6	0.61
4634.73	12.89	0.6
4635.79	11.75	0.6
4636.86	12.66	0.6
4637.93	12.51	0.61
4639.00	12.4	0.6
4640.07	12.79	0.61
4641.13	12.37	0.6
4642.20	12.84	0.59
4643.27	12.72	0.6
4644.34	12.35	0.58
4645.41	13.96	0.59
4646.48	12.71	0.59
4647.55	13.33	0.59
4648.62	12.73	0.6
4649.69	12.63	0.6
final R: -0.15 mag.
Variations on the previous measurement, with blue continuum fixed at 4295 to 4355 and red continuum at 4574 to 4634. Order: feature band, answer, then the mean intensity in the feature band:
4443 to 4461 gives -0.202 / 18.3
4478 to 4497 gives -0.227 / 18.2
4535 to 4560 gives -0.031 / 14.5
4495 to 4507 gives -0.197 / 17.5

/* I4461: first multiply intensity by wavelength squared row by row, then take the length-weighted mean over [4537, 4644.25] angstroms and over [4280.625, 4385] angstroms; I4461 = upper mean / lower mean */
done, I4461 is 0.9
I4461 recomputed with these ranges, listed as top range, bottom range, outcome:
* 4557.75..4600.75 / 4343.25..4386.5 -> 0.89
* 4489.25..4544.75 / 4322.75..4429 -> 1.05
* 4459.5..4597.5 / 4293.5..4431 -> 1.03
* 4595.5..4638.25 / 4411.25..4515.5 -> 0.82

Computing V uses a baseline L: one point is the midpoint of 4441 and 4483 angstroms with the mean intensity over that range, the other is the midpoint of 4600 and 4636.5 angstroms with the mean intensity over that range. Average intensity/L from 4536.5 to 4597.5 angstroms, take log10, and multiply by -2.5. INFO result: 0.063 mag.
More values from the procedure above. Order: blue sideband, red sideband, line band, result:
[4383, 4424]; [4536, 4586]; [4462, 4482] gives -0.17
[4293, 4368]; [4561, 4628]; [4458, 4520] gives -0.20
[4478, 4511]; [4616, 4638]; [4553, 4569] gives 0.10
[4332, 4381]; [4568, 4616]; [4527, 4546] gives -0.05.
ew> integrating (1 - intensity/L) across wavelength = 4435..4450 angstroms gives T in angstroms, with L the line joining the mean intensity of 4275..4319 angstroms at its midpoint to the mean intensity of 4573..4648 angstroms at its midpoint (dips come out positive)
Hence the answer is -2.6 angstroms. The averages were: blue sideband 16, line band 17.3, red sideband 13.3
